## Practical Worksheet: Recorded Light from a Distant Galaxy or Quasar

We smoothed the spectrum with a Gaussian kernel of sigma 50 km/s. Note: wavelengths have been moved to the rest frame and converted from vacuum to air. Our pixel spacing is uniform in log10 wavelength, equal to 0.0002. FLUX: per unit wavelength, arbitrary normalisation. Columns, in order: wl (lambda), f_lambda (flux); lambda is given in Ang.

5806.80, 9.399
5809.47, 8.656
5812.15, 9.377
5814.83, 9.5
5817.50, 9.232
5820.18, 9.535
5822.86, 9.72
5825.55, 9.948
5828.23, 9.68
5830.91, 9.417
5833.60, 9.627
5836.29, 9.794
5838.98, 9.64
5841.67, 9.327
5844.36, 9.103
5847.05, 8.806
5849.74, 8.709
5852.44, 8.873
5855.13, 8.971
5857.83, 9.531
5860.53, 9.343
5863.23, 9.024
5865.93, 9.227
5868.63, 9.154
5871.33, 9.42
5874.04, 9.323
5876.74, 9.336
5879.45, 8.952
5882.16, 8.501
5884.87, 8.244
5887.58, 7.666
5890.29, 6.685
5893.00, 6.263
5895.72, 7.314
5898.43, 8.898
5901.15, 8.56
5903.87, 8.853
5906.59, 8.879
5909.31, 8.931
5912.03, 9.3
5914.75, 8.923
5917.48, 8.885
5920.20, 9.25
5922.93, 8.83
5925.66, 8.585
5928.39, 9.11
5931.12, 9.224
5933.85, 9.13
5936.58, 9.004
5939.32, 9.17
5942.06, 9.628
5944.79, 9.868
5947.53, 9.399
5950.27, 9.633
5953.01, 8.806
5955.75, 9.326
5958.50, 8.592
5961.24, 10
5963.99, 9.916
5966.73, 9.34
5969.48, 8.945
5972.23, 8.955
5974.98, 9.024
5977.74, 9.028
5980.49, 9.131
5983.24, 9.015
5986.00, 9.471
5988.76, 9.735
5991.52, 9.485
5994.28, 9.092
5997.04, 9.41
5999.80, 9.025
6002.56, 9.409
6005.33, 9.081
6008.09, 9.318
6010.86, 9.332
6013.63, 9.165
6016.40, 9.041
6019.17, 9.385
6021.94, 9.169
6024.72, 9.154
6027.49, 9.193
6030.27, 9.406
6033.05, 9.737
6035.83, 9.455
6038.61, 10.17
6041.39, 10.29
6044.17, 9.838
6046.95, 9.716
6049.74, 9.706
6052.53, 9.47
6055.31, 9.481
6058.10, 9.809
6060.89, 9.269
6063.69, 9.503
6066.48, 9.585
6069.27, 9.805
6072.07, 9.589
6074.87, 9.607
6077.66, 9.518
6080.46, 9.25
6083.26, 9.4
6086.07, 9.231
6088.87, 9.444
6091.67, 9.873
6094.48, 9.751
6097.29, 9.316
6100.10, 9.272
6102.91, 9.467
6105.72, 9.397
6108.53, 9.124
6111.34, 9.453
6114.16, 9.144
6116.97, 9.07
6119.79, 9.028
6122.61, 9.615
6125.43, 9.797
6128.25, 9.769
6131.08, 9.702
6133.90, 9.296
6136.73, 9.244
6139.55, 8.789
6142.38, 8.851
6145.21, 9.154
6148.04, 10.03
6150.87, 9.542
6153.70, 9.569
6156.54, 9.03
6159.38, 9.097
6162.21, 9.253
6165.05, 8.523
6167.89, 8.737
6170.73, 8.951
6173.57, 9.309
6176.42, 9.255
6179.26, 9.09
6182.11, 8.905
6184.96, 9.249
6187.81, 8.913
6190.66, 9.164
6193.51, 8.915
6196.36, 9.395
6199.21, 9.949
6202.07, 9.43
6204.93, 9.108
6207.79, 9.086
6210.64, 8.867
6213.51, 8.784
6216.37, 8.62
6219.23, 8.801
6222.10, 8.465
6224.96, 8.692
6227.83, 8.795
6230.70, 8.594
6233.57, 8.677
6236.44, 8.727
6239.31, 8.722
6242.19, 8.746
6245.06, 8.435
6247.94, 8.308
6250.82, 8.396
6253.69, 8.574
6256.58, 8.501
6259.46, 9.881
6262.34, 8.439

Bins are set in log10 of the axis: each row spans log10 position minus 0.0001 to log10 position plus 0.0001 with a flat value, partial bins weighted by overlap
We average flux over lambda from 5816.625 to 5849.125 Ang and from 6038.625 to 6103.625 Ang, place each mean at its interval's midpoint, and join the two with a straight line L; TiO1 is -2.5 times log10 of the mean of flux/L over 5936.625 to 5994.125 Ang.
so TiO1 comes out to 0.03 mag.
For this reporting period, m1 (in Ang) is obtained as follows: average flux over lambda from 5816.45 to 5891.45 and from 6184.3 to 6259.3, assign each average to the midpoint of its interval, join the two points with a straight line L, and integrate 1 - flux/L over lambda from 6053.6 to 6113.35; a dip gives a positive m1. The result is -3.5 Ang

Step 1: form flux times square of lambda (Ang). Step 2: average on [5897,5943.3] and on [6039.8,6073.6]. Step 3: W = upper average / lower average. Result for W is 1.1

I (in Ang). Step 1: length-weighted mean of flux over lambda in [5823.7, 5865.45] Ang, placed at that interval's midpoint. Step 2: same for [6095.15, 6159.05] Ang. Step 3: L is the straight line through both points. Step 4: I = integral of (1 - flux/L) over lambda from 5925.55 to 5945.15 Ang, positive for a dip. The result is 0.2 Ang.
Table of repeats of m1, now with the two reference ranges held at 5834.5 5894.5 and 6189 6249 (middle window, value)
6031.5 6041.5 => -1.1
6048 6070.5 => -1.9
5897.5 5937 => -0.6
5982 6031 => -2.4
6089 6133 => -3.0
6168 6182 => -0.4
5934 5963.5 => -1.7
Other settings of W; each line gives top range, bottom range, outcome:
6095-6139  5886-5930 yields 1.19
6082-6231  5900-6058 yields 1.05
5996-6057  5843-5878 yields 1.09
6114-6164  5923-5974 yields 1.07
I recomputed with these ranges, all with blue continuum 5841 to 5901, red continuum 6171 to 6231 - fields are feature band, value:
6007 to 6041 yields -2.2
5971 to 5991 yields -1.0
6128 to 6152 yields -1.1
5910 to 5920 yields -0.4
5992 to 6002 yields -0.5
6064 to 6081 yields -1.3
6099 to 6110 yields -0.5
